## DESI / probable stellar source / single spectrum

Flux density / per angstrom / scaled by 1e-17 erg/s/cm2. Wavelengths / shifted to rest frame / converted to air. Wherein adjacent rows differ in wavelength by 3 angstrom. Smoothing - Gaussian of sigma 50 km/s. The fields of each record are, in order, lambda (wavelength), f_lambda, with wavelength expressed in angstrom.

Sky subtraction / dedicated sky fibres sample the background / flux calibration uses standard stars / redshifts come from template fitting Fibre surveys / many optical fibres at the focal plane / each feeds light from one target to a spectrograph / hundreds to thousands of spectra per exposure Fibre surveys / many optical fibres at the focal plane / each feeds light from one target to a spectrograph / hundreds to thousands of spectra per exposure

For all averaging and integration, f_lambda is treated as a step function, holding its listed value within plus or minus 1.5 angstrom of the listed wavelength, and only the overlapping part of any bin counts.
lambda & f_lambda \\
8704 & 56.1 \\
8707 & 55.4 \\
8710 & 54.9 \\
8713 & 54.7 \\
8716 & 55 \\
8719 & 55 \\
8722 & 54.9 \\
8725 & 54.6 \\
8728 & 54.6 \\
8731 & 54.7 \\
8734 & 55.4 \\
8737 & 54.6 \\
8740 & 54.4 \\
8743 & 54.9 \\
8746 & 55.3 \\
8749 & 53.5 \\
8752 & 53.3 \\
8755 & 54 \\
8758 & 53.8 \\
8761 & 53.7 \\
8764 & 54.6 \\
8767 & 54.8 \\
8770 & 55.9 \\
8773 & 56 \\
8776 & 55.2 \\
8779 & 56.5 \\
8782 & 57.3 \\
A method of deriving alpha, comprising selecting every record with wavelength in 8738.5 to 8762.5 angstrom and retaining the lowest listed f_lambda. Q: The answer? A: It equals 53.3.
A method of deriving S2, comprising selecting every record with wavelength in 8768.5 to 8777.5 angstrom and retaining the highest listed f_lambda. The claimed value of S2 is 56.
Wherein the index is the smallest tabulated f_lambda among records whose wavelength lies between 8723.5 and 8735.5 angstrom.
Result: 54.6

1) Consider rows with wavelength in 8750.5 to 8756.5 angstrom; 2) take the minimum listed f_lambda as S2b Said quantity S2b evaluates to 53.3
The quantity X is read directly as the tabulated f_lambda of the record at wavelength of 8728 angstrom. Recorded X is 54.6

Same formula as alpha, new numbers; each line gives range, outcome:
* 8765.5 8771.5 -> 54.8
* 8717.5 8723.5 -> 54.9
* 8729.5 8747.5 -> 54.4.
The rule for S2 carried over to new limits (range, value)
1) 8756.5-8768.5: 54.8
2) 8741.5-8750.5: 55.3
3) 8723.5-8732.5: 54.7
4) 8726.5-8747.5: 55.4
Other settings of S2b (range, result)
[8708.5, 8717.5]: 54.7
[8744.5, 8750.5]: 53.5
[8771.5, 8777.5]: 55.2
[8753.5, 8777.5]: 53.7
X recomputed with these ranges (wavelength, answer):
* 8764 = 54.6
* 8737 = 54.6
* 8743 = 54.9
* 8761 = 53.7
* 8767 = 54.8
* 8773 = 56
